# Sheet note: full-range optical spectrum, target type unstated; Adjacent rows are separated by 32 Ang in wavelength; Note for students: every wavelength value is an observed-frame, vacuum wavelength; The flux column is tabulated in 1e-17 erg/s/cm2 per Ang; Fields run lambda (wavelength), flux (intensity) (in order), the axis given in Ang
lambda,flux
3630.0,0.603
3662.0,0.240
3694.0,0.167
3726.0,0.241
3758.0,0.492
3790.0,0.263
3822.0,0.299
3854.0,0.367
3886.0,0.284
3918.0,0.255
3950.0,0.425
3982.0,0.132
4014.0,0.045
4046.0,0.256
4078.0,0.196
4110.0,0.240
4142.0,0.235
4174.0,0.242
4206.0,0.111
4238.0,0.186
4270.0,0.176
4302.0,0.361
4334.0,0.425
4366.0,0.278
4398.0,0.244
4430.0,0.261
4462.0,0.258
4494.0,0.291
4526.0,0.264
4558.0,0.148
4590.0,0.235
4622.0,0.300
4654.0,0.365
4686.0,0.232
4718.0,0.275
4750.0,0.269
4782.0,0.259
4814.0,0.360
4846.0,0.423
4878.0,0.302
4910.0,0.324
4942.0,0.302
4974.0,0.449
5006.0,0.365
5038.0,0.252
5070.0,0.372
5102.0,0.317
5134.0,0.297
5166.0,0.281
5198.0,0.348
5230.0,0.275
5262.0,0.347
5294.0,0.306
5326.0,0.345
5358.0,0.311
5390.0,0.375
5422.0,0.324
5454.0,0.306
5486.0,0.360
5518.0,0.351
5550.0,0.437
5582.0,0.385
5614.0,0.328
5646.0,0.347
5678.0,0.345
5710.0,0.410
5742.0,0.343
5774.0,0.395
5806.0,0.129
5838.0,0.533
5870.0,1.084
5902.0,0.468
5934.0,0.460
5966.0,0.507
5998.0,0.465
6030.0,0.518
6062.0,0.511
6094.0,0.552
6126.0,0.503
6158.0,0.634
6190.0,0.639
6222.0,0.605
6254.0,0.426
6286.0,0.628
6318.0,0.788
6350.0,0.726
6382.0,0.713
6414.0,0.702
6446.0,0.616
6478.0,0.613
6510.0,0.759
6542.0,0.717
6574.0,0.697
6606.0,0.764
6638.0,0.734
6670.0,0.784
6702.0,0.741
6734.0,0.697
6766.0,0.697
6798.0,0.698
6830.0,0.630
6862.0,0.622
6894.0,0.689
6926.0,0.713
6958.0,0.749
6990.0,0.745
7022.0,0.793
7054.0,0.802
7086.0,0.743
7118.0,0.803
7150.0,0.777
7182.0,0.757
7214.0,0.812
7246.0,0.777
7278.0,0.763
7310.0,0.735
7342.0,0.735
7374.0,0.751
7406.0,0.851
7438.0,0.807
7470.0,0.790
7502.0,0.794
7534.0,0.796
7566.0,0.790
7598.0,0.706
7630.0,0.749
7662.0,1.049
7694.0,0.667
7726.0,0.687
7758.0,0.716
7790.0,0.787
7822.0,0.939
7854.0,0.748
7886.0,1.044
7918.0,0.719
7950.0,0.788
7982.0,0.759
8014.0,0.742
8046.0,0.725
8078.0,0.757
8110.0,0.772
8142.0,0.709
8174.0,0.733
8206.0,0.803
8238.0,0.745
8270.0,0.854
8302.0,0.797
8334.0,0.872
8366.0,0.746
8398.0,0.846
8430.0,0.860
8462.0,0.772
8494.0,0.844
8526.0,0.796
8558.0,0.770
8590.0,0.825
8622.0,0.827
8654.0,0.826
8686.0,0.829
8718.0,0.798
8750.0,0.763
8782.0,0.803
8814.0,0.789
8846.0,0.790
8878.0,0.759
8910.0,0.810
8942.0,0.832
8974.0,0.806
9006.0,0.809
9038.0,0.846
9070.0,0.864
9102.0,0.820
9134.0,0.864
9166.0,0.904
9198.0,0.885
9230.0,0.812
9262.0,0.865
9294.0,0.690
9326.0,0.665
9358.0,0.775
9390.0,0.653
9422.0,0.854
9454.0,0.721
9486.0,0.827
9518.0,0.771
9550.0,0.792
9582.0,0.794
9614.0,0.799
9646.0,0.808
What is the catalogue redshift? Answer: 0.576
